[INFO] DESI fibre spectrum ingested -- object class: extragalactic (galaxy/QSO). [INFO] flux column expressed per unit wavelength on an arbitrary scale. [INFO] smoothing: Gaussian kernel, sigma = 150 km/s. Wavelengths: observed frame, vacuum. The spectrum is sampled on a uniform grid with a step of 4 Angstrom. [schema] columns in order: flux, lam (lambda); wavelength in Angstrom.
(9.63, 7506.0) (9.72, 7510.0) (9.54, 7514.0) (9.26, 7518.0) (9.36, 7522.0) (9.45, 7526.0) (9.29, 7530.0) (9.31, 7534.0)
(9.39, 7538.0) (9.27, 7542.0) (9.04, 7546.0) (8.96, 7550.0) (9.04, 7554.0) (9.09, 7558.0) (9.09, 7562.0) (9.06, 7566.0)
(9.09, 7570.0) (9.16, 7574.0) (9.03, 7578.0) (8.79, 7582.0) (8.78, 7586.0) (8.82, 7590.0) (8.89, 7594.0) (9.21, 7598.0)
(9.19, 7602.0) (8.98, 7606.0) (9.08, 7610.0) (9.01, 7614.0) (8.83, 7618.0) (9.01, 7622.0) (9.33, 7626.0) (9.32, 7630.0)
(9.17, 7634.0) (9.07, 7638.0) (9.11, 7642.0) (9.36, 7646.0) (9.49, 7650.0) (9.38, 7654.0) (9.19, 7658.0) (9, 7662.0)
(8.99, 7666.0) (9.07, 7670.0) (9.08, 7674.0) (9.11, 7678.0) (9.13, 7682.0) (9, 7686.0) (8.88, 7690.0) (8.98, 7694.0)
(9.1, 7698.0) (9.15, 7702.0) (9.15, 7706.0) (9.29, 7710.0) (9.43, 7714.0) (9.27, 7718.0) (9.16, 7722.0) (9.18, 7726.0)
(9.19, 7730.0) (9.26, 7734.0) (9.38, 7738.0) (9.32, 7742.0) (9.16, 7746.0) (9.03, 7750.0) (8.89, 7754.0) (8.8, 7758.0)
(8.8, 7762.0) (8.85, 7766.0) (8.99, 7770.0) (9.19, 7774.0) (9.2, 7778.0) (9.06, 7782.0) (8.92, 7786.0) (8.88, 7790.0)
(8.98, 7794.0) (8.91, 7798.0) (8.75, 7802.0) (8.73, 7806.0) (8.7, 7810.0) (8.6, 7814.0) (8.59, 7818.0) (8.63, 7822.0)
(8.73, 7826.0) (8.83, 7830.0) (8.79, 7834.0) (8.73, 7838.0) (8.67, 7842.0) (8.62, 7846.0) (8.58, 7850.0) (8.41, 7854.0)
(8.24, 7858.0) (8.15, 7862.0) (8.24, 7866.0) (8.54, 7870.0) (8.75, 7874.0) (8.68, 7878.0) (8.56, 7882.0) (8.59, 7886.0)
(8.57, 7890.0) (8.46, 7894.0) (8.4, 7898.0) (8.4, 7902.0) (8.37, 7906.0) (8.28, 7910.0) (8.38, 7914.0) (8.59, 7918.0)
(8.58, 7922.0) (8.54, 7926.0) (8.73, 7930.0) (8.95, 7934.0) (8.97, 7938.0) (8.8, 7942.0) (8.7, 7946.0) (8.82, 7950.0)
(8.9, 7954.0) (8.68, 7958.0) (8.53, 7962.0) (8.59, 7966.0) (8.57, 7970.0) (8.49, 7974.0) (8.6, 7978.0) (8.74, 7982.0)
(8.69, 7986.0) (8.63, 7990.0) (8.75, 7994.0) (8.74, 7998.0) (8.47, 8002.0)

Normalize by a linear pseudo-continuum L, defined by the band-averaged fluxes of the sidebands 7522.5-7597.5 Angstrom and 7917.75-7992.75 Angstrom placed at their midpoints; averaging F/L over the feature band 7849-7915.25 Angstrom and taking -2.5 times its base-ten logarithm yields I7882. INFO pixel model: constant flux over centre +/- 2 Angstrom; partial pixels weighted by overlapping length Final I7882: 0.040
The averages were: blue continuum 9.09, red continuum 8.69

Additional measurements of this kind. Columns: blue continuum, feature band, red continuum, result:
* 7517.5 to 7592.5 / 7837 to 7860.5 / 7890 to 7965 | 0.02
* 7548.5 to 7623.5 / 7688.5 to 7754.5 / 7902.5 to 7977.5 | -0.04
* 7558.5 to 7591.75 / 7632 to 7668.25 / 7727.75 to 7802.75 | -0.02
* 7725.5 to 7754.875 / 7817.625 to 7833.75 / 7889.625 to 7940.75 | 0.02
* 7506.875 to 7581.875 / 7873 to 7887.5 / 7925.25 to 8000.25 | 0.02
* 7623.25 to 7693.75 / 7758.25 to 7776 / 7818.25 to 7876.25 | -0.02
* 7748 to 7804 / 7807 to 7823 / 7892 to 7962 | 0.03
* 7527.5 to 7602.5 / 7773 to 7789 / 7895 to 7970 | -0.03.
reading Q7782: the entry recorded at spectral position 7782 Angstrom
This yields 9.06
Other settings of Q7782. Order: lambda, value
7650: 9.49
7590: 8.82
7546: 9.04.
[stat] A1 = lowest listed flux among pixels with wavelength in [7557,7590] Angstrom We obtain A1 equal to 8.78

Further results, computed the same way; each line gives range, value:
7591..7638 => 8.83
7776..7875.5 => 8.15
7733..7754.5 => 8.89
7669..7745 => 8.88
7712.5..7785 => 8.8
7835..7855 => 8.41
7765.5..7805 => 8.75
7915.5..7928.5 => 8.54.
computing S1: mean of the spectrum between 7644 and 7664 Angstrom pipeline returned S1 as 9.28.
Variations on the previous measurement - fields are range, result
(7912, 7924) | 8.52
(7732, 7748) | 9.28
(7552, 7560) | 9.06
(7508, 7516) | 9.63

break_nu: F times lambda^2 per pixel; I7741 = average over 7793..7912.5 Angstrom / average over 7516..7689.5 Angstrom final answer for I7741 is 1.00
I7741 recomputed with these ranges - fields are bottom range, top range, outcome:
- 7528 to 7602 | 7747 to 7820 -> 1.04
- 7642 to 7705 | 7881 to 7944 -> 1.00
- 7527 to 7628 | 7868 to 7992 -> 1.04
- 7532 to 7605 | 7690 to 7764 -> 1.05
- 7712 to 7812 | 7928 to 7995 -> 1.01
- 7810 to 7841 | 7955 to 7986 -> 1.03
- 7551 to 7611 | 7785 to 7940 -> 1.03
